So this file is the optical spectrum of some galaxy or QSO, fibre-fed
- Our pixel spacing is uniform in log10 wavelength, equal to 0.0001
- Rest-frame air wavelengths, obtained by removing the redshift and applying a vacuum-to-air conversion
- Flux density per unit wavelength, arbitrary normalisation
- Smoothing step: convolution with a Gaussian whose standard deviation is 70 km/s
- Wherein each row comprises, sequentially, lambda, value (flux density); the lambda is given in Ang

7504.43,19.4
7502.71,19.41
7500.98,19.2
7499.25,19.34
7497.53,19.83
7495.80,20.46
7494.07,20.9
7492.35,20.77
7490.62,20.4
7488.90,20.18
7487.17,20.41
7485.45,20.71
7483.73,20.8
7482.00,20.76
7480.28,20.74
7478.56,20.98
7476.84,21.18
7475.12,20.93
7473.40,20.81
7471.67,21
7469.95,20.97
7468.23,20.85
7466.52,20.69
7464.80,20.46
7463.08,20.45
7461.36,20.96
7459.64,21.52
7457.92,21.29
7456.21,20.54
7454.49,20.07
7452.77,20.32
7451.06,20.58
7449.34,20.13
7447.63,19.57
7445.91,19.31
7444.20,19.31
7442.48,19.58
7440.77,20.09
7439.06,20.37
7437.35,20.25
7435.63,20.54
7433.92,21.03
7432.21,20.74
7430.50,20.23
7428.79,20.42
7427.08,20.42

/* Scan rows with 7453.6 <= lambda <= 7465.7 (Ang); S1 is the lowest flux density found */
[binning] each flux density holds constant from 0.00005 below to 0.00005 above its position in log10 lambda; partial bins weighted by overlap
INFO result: 20.07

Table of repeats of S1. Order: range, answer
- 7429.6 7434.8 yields 20.23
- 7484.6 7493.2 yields 20.18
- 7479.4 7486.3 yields 20.71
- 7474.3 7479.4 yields 20.93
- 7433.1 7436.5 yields 20.54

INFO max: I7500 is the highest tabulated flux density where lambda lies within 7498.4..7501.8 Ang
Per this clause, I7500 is 19.34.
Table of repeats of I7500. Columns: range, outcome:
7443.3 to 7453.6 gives 20.58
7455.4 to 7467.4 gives 21.52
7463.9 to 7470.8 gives 20.97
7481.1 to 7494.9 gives 20.9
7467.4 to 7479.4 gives 21.18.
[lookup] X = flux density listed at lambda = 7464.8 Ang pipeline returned 20.46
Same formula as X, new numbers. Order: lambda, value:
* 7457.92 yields 21.29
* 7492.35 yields 20.77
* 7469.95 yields 20.97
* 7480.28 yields 20.74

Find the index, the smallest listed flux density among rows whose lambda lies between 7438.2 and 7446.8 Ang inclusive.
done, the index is 19.31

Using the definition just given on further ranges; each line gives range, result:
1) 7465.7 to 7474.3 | 20.69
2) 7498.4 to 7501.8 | 19.2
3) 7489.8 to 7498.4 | 19.83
